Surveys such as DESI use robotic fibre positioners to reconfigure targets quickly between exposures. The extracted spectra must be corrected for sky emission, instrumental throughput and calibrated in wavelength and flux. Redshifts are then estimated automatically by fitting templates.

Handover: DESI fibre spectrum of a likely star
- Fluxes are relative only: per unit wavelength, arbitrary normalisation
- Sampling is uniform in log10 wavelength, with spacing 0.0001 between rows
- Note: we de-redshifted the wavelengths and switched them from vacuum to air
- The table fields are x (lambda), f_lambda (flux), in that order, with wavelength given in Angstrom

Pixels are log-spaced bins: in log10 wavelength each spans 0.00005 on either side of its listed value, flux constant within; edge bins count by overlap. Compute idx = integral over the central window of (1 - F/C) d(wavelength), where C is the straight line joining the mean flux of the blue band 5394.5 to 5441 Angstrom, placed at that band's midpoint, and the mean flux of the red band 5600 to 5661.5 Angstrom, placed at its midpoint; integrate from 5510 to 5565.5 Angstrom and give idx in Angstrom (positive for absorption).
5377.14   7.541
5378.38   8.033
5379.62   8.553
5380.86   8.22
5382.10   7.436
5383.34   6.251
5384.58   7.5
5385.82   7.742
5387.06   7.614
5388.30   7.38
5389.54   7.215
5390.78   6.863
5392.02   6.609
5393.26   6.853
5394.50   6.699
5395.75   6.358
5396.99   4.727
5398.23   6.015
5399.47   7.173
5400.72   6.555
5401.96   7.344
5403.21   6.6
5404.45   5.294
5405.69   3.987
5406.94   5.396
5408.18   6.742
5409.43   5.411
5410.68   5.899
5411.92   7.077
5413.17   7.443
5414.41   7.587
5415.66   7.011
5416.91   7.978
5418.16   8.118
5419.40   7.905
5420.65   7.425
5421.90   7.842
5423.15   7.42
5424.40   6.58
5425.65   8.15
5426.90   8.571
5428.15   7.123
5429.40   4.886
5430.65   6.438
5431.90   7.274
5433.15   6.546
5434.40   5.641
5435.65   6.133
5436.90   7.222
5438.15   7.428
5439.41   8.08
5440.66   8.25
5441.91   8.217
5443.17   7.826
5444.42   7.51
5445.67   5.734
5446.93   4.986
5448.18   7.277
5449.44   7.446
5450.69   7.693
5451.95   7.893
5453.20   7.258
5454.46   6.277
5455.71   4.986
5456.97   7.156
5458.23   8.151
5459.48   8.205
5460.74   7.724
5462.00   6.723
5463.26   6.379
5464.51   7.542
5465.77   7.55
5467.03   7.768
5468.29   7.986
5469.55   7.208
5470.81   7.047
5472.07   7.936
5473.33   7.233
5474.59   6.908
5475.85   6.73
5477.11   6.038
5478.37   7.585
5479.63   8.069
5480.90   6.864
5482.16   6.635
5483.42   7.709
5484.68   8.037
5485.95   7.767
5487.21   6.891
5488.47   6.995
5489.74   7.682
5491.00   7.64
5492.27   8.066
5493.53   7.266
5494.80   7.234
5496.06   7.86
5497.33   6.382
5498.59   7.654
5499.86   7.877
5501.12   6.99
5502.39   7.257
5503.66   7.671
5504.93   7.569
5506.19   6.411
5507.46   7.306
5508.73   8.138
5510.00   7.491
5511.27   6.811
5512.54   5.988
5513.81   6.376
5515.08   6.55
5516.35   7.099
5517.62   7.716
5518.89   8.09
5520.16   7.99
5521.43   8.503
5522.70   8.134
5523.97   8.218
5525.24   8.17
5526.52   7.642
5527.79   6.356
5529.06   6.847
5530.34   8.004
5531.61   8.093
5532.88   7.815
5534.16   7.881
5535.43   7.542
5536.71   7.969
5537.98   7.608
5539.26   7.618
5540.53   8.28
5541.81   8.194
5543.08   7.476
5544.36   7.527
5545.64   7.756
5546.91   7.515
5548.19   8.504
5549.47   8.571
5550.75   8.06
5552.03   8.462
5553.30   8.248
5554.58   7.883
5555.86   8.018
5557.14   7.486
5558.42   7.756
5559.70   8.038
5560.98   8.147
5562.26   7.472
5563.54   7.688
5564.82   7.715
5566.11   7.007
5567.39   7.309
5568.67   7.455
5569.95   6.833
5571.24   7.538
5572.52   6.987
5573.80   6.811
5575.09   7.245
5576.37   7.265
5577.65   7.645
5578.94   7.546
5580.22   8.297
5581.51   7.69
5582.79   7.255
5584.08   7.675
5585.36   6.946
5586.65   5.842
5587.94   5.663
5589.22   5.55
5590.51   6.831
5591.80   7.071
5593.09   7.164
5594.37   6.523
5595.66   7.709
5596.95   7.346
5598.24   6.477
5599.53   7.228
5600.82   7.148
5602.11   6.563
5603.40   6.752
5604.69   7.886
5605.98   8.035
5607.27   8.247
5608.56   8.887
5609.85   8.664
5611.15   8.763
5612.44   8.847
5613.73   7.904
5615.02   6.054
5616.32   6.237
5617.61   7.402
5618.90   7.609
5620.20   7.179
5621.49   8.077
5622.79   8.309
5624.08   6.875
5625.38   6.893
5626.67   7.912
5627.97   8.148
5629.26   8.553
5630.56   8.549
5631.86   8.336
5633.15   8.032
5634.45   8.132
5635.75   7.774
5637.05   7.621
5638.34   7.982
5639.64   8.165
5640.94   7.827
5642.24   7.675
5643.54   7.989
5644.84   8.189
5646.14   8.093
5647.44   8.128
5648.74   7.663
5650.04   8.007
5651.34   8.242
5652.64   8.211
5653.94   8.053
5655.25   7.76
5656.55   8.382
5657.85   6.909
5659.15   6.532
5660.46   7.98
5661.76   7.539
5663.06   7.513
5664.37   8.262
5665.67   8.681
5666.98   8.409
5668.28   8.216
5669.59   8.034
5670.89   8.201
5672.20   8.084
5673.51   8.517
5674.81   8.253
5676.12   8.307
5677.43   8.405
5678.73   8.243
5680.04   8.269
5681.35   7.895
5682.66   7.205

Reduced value -2.6 Angstrom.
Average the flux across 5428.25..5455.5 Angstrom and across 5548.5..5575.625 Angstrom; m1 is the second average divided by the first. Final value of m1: 1.1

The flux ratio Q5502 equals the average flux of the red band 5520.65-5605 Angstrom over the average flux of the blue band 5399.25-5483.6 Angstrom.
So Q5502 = 1.06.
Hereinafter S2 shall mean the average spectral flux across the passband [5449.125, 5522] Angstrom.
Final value 7.31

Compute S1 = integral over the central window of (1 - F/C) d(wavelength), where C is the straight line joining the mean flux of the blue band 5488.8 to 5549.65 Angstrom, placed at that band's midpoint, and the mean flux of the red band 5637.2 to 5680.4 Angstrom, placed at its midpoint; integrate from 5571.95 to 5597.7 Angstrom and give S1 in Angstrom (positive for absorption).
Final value 2.4 Angstrom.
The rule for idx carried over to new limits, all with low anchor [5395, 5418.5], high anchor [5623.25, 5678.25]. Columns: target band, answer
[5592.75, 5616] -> 0.4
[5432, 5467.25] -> -2.2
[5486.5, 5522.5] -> -1.5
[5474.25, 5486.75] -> -0.6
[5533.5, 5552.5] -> -1.6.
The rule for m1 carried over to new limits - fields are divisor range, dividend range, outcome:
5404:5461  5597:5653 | 1.12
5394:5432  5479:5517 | 1.08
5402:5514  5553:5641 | 1.06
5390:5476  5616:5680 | 1.14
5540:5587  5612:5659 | 1.02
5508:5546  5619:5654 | 1.05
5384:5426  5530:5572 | 1.14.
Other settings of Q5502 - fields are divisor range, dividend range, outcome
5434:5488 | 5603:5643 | 1.09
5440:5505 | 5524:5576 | 1.05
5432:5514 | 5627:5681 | 1.11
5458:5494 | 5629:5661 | 1.08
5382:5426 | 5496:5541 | 1.10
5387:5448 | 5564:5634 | 1.09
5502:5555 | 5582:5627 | 0.95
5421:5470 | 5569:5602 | 0.98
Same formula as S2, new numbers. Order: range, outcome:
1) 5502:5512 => 7.32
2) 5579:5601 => 6.98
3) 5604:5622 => 7.84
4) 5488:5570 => 7.61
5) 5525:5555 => 7.83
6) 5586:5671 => 7.66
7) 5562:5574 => 7.29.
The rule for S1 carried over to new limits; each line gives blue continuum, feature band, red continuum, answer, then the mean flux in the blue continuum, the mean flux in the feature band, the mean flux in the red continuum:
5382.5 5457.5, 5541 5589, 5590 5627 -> -1.4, 6.88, 7.54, 7.47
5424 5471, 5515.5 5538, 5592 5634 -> -1.2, 7.13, 7.75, 7.63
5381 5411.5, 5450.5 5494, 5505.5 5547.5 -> -1.1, 6.52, 7.3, 7.55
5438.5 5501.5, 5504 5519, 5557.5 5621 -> 0.4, 7.3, 7.1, 7.35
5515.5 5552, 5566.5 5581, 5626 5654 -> 1.0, 7.83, 7.35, 8.06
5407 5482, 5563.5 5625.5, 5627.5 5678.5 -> 3.7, 7.14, 7.32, 8.04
